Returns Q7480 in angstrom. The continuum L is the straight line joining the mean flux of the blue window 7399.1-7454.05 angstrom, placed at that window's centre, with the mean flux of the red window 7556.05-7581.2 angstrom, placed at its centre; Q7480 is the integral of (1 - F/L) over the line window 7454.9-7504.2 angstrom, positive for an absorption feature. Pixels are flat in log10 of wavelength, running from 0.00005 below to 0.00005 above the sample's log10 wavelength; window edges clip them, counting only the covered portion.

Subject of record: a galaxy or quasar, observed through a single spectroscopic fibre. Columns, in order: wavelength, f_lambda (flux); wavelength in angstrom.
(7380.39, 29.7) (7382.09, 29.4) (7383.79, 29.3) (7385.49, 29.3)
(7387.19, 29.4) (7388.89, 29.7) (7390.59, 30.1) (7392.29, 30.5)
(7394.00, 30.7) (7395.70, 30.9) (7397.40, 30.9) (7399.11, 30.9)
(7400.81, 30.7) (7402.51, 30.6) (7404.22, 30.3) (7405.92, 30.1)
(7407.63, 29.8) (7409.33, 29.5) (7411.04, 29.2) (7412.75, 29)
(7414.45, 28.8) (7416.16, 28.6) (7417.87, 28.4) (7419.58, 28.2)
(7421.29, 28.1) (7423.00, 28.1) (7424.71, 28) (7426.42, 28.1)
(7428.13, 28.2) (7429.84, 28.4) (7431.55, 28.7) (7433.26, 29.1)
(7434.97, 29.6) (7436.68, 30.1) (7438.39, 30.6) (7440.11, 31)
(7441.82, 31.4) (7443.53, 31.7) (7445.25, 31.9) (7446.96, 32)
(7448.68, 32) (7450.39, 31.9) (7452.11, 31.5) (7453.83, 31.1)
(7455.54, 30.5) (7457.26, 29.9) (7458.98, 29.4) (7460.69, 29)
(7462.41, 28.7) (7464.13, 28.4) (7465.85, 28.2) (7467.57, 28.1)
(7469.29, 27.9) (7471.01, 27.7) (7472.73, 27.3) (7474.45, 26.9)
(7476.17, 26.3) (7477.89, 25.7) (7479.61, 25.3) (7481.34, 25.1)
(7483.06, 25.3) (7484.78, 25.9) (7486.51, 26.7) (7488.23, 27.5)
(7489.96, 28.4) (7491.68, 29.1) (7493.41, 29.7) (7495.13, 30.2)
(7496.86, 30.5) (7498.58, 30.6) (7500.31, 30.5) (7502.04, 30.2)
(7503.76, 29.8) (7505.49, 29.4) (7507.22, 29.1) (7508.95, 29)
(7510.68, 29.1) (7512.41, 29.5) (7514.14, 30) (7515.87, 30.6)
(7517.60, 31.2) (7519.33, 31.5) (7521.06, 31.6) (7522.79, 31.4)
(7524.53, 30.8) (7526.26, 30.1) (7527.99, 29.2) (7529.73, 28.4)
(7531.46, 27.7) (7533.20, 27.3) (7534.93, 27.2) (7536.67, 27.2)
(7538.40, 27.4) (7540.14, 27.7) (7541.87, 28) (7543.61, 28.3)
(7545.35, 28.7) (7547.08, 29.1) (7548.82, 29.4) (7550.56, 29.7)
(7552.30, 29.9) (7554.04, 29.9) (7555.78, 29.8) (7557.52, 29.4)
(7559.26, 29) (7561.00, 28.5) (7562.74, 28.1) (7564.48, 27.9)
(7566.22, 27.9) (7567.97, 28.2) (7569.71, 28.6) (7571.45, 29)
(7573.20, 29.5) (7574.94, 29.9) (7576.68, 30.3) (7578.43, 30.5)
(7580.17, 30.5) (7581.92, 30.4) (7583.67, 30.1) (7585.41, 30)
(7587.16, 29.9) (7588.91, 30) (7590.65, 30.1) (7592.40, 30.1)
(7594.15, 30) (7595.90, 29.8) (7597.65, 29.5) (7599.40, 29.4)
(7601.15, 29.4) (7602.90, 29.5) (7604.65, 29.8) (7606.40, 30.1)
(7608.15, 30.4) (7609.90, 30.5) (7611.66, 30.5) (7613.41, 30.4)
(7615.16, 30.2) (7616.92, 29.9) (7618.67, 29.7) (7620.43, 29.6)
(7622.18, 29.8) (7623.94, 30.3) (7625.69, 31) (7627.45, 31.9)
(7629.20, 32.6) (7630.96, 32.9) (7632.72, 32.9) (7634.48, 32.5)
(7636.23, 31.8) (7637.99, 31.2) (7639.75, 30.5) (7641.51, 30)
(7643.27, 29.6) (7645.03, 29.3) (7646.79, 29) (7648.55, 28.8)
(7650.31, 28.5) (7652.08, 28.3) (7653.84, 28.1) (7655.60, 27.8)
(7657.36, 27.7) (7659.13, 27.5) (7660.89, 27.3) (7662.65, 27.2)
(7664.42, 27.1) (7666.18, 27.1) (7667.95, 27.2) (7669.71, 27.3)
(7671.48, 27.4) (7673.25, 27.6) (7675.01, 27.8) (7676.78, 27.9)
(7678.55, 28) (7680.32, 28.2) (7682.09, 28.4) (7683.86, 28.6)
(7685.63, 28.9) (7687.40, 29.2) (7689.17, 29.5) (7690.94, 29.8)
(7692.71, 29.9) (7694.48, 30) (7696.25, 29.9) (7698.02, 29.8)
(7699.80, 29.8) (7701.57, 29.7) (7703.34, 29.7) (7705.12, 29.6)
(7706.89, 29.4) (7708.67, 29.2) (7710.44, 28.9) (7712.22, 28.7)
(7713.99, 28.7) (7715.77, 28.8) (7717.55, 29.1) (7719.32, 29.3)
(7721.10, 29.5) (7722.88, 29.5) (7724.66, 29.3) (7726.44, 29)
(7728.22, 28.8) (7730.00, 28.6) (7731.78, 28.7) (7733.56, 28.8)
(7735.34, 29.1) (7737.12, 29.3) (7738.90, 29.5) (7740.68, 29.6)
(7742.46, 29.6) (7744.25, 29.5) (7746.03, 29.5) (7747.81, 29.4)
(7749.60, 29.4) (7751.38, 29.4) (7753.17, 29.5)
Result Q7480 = 2.3 angstrom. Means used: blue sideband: 29.8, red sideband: 29.1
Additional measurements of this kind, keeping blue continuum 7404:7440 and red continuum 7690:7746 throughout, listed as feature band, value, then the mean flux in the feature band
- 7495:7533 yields -1.1 angstrom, 30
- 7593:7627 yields -0.9 angstrom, 30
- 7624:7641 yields -1.5 angstrom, 31.8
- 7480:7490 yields 1.0 angstrom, 26.2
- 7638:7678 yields 1.5 angstrom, 28.2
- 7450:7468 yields -0.4 angstrom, 29.7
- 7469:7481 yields 1.0 angstrom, 26.6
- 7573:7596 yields -0.7 angstrom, 30.1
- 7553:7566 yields 0.1 angstrom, 28.9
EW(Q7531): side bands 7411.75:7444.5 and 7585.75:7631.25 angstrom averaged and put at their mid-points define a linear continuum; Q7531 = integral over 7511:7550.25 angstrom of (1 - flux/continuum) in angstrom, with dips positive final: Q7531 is 0.76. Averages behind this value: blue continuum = 29.2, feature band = 29.2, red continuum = 30.2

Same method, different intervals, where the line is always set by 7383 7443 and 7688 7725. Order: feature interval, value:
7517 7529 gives -0.5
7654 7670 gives 1.1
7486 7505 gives 0.1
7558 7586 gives 0.2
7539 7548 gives 0.4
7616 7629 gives -0.4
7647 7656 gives 0.3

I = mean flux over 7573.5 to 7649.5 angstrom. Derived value 30.3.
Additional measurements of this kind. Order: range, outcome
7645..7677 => 27.8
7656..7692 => 28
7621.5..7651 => 30.8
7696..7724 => 29.3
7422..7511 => 29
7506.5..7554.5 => 29.2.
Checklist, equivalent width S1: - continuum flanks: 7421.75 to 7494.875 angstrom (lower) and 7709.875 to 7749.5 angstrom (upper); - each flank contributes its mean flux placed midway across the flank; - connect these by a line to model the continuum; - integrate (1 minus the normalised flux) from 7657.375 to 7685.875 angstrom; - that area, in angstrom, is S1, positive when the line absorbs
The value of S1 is 1.4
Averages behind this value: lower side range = 28.8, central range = 27.7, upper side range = 29.2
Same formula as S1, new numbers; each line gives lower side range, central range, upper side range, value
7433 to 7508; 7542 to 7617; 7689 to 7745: -0.9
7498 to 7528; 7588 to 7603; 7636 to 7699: -0.2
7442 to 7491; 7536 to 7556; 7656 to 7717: -0.1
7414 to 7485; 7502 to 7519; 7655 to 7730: -0.6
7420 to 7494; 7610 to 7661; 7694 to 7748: -1.6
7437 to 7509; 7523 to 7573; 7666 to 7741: 0.6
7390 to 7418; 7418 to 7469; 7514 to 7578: 0.1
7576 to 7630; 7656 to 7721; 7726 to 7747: 2.0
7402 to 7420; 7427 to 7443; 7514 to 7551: -0.2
